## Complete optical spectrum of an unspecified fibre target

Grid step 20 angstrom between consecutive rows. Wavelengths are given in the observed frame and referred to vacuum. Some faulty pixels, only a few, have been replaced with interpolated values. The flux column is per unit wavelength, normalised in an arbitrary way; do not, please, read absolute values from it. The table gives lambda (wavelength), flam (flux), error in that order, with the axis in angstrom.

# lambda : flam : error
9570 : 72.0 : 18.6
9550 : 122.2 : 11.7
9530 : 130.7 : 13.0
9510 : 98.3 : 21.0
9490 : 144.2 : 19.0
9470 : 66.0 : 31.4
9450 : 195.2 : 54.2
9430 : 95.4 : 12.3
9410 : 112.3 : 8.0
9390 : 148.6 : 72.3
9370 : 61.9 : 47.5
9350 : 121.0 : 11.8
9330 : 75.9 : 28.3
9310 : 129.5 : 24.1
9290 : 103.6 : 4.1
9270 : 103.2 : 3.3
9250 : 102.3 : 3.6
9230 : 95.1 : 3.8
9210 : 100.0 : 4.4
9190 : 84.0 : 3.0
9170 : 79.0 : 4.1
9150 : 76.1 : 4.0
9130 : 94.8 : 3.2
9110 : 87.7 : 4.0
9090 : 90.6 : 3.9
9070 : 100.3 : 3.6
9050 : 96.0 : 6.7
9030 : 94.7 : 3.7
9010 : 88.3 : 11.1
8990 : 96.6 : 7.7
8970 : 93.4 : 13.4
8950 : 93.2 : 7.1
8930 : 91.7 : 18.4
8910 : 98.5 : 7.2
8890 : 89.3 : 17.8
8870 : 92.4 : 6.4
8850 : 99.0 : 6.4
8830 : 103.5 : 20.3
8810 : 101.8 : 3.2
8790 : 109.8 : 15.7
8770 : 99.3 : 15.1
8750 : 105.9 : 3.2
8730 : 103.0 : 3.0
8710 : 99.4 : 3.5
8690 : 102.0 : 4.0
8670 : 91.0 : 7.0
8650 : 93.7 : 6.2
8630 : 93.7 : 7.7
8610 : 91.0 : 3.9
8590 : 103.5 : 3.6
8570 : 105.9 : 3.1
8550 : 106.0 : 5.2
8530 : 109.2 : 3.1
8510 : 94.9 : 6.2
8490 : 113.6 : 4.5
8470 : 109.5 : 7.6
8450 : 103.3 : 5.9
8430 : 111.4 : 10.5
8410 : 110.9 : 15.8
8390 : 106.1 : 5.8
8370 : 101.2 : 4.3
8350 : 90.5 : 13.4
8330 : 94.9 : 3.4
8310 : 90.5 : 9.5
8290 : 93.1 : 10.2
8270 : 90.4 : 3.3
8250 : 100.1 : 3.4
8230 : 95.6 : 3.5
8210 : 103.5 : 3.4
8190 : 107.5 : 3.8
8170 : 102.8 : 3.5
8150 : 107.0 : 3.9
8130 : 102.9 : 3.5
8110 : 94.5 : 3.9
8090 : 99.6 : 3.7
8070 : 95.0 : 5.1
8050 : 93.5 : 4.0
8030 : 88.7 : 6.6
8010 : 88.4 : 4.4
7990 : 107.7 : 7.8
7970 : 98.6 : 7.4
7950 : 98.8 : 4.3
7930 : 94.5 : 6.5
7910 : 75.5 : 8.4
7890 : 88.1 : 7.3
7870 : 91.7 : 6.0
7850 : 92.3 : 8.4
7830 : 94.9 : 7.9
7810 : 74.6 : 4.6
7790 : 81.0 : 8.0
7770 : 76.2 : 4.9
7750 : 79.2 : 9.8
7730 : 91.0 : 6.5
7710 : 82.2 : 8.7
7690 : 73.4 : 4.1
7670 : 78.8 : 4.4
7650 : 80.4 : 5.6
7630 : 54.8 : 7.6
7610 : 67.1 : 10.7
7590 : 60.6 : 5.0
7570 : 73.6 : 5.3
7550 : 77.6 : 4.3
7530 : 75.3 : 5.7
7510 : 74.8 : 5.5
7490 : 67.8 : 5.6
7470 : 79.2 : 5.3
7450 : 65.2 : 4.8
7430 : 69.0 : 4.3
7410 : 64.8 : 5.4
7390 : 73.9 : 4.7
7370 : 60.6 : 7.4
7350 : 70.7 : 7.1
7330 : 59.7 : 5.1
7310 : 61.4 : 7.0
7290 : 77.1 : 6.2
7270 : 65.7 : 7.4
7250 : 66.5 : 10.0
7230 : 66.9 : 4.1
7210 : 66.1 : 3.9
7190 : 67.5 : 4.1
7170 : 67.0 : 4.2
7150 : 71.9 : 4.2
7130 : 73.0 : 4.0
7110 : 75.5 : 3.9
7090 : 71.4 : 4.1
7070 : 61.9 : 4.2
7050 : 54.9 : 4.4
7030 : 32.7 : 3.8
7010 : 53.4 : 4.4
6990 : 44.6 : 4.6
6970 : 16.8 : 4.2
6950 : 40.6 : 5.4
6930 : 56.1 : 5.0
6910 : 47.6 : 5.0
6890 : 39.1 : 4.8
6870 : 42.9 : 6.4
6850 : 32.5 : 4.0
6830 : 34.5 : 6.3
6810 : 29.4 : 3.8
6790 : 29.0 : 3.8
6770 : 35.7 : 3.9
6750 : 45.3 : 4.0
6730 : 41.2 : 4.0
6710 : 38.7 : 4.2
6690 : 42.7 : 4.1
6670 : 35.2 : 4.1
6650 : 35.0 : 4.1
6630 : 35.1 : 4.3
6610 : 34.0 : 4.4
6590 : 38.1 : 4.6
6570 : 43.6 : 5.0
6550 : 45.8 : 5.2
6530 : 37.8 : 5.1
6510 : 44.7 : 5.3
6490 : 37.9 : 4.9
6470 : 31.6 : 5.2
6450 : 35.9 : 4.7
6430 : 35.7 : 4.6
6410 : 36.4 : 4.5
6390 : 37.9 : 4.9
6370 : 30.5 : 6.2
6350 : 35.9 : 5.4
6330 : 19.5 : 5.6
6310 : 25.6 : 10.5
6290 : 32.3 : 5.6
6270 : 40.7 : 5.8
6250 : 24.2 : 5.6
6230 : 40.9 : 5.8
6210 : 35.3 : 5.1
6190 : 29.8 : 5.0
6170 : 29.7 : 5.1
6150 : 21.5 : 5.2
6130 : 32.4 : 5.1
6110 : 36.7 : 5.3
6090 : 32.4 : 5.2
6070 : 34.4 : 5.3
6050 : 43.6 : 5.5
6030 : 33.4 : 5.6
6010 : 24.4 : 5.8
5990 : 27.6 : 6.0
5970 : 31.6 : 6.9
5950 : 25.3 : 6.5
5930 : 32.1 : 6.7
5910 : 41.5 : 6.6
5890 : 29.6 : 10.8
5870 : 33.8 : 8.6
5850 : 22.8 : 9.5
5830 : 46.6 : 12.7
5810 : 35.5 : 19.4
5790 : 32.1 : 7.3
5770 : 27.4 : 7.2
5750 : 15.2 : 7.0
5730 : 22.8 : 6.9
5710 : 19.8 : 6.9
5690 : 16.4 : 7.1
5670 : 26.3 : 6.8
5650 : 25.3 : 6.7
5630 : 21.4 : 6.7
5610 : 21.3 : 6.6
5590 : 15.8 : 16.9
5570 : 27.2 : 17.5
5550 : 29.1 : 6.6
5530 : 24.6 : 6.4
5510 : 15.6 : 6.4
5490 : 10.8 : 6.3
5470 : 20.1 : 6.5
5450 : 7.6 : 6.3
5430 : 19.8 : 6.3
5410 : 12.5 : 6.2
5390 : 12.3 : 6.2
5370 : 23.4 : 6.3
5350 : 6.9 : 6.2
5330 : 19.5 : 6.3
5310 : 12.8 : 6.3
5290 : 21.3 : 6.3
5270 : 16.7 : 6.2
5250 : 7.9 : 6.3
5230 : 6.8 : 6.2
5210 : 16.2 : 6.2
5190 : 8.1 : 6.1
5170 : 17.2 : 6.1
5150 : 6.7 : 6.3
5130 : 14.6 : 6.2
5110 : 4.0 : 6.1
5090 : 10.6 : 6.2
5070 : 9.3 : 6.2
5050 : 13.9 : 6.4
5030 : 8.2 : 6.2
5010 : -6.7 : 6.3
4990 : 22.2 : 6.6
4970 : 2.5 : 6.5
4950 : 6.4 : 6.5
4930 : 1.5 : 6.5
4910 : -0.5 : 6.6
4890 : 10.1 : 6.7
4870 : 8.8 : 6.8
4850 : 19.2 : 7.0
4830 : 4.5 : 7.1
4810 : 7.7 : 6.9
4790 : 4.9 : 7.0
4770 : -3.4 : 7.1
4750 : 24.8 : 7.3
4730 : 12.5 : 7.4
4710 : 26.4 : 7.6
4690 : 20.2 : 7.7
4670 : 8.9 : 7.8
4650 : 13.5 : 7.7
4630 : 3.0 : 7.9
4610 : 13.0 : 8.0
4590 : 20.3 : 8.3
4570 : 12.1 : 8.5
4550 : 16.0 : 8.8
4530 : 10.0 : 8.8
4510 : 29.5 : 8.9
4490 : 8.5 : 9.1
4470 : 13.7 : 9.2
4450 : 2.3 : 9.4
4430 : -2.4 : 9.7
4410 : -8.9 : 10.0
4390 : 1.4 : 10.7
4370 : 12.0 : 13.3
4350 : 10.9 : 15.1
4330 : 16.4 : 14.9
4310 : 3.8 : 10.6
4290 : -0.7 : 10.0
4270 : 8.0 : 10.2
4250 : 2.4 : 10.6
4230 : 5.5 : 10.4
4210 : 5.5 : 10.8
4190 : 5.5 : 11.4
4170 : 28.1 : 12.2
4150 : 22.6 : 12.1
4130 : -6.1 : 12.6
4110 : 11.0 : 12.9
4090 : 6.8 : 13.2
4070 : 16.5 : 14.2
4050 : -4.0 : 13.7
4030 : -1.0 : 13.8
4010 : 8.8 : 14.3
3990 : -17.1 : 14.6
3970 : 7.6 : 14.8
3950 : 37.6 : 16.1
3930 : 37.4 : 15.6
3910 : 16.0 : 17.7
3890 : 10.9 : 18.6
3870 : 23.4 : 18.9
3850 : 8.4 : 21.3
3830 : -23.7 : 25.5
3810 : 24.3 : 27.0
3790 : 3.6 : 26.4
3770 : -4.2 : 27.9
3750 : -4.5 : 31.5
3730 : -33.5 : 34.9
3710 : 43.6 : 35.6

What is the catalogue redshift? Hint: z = 0.77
